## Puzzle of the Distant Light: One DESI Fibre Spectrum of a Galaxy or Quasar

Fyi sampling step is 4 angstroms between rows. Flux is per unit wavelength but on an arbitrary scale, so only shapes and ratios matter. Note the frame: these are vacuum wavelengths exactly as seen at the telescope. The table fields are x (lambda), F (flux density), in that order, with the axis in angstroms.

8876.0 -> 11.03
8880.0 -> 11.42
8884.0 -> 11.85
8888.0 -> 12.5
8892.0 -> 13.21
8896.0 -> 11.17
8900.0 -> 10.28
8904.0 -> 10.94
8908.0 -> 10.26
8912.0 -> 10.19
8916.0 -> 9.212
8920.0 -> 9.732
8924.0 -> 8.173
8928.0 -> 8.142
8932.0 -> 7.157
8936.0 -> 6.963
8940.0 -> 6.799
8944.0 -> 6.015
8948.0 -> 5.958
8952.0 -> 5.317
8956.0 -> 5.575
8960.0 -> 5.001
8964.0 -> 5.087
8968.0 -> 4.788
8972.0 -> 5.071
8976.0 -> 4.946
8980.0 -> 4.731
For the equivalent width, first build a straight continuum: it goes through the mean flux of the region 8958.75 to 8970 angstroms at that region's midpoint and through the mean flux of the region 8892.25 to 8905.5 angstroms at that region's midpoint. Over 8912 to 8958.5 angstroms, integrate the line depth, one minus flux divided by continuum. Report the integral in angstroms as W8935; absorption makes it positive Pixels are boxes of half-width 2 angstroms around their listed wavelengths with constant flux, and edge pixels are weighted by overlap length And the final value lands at 2.7 angstroms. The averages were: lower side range 11.1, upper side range 4.96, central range 7.29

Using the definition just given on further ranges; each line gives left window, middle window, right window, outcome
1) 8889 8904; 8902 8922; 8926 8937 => -0.7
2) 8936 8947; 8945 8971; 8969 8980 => 1.8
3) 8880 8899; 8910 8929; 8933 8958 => -0.6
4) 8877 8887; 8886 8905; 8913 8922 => -1.4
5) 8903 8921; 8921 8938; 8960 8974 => 1.4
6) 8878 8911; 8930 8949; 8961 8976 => 2.2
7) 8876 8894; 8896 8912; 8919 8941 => -0.4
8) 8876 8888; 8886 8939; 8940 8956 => -4.4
